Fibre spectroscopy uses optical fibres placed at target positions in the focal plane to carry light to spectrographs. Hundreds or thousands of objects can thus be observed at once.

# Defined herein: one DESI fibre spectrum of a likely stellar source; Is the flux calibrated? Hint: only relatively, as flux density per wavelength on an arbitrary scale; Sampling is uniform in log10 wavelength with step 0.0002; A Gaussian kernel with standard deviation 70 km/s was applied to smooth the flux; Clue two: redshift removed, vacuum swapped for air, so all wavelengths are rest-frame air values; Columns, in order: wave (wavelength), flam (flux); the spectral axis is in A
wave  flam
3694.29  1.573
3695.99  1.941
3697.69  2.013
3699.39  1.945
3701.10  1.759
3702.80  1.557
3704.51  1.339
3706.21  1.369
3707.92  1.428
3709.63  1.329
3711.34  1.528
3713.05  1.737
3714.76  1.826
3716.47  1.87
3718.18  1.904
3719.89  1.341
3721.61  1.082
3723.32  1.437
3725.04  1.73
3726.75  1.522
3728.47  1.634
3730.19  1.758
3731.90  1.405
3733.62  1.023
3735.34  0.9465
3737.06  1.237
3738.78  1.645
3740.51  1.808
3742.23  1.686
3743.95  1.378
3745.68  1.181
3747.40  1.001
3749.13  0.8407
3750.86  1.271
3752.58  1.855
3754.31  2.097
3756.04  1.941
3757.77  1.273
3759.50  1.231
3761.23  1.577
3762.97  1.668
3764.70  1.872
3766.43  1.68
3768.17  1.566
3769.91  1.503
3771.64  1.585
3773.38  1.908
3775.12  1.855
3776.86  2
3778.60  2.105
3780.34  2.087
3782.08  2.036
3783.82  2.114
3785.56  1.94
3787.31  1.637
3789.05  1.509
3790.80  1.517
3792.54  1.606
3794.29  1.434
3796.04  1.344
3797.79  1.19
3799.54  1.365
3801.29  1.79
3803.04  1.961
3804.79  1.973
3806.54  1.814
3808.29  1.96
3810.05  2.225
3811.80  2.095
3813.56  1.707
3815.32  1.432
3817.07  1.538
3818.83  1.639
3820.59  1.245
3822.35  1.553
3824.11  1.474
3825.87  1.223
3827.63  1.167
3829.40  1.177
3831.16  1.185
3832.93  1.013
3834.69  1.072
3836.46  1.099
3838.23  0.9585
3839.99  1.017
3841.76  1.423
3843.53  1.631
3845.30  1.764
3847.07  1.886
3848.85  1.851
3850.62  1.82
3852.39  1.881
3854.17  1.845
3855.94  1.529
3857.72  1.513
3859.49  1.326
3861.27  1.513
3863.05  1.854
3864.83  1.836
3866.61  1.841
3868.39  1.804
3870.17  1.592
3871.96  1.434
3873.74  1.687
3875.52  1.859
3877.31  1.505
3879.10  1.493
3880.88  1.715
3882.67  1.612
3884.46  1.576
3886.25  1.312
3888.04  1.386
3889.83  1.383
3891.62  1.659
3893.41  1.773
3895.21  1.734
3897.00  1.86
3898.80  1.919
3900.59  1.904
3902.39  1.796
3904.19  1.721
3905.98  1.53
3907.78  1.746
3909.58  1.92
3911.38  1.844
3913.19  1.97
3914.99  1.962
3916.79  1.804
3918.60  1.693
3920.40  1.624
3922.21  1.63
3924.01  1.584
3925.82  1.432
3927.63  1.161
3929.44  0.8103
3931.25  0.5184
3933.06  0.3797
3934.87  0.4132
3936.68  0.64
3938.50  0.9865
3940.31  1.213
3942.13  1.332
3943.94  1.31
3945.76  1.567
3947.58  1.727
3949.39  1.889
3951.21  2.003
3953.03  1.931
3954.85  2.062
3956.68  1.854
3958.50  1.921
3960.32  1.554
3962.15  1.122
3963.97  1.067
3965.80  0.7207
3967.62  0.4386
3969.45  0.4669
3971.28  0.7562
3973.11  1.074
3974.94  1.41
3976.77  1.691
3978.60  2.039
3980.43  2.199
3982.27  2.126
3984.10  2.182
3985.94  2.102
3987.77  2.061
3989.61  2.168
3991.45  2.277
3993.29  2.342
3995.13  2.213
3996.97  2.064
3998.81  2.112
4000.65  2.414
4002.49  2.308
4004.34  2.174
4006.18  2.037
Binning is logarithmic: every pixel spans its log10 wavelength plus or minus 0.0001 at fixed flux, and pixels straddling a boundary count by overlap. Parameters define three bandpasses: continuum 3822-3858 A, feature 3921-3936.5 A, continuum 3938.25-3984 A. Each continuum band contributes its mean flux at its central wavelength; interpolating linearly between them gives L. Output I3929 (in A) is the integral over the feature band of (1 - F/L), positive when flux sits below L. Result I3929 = 5.1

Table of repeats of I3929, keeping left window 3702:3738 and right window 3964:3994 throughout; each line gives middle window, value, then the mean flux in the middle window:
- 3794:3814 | -3.0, 1.75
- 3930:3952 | 6.0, 1.16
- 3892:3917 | -3.9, 1.82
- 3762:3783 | -4.4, 1.82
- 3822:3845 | 4.5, 1.24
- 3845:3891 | -2.8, 1.64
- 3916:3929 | 0.4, 1.53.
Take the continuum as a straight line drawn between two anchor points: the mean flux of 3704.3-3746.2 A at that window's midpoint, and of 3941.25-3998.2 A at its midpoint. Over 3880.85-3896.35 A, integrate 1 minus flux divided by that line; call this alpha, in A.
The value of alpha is 0.40 A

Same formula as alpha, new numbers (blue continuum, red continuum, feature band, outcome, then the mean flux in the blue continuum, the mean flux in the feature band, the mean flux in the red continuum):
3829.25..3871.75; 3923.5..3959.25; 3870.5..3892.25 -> -1.4 A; 1.52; 1.55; 1.33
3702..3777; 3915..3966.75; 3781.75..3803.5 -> -2.2 A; 1.53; 1.63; 1.37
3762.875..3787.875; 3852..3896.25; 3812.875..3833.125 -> 4.3 A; 1.84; 1.37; 1.62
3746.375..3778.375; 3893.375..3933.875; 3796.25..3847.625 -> 3.1 A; 1.6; 1.5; 1.58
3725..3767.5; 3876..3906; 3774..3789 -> -4.1 A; 1.49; 1.95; 1.65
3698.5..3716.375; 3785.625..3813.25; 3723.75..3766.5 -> 4.0 A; 1.59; 1.49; 1.7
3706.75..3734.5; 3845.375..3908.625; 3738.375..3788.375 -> -3.0 A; 1.53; 1.67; 1.68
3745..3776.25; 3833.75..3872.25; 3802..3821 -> -2.8 A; 1.56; 1.79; 1.57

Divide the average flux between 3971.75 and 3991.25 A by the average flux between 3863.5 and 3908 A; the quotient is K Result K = 1.13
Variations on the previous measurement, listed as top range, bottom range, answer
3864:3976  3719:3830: 0.93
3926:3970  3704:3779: 0.79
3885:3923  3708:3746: 1.15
